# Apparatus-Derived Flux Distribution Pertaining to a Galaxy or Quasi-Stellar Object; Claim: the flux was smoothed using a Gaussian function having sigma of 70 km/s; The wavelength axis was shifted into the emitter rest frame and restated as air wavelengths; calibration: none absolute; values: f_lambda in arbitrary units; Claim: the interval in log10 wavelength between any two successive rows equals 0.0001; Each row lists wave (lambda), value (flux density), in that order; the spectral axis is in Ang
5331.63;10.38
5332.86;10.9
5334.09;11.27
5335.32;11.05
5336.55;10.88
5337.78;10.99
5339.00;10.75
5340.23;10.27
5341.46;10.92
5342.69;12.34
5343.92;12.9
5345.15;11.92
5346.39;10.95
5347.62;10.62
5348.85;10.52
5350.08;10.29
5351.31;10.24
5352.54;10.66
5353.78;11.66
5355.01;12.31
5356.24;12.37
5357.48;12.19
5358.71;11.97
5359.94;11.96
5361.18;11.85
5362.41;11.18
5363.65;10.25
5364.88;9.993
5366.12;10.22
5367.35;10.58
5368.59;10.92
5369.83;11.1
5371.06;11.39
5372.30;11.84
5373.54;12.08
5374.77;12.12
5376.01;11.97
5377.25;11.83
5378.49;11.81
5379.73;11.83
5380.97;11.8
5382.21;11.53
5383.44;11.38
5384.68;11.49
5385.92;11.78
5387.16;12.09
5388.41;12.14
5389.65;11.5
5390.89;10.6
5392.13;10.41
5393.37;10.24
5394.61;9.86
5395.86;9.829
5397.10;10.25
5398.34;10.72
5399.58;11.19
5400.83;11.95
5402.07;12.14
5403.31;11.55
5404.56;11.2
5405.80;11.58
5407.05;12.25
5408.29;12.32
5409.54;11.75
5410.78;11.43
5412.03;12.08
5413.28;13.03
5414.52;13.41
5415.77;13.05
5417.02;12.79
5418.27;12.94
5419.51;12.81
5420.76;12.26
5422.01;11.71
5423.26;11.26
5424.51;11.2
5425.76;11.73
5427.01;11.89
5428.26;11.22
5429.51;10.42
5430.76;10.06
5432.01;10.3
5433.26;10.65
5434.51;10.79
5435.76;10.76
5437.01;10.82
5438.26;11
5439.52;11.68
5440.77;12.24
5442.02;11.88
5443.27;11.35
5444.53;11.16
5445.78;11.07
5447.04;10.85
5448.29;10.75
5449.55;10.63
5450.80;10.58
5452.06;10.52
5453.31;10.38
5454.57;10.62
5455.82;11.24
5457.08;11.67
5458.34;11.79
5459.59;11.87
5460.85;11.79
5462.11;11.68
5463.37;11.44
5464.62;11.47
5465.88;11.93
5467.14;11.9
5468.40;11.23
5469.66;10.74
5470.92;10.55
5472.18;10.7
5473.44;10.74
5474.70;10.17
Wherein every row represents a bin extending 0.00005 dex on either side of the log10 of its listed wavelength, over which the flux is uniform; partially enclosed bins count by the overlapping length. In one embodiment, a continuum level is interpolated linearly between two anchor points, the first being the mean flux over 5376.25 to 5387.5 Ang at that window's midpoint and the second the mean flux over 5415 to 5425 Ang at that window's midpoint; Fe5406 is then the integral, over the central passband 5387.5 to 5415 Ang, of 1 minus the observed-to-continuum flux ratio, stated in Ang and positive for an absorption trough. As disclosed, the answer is 1.3 Ang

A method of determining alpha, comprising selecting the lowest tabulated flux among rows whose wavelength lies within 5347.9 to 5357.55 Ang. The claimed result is 10.24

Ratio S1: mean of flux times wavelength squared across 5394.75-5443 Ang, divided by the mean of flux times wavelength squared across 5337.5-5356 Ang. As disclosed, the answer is 1.1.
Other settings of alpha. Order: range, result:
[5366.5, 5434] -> 9.829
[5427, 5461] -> 10.06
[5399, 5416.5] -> 11.19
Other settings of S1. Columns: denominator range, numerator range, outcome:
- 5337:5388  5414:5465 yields 1.03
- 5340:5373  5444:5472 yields 1.03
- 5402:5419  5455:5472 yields 0.95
